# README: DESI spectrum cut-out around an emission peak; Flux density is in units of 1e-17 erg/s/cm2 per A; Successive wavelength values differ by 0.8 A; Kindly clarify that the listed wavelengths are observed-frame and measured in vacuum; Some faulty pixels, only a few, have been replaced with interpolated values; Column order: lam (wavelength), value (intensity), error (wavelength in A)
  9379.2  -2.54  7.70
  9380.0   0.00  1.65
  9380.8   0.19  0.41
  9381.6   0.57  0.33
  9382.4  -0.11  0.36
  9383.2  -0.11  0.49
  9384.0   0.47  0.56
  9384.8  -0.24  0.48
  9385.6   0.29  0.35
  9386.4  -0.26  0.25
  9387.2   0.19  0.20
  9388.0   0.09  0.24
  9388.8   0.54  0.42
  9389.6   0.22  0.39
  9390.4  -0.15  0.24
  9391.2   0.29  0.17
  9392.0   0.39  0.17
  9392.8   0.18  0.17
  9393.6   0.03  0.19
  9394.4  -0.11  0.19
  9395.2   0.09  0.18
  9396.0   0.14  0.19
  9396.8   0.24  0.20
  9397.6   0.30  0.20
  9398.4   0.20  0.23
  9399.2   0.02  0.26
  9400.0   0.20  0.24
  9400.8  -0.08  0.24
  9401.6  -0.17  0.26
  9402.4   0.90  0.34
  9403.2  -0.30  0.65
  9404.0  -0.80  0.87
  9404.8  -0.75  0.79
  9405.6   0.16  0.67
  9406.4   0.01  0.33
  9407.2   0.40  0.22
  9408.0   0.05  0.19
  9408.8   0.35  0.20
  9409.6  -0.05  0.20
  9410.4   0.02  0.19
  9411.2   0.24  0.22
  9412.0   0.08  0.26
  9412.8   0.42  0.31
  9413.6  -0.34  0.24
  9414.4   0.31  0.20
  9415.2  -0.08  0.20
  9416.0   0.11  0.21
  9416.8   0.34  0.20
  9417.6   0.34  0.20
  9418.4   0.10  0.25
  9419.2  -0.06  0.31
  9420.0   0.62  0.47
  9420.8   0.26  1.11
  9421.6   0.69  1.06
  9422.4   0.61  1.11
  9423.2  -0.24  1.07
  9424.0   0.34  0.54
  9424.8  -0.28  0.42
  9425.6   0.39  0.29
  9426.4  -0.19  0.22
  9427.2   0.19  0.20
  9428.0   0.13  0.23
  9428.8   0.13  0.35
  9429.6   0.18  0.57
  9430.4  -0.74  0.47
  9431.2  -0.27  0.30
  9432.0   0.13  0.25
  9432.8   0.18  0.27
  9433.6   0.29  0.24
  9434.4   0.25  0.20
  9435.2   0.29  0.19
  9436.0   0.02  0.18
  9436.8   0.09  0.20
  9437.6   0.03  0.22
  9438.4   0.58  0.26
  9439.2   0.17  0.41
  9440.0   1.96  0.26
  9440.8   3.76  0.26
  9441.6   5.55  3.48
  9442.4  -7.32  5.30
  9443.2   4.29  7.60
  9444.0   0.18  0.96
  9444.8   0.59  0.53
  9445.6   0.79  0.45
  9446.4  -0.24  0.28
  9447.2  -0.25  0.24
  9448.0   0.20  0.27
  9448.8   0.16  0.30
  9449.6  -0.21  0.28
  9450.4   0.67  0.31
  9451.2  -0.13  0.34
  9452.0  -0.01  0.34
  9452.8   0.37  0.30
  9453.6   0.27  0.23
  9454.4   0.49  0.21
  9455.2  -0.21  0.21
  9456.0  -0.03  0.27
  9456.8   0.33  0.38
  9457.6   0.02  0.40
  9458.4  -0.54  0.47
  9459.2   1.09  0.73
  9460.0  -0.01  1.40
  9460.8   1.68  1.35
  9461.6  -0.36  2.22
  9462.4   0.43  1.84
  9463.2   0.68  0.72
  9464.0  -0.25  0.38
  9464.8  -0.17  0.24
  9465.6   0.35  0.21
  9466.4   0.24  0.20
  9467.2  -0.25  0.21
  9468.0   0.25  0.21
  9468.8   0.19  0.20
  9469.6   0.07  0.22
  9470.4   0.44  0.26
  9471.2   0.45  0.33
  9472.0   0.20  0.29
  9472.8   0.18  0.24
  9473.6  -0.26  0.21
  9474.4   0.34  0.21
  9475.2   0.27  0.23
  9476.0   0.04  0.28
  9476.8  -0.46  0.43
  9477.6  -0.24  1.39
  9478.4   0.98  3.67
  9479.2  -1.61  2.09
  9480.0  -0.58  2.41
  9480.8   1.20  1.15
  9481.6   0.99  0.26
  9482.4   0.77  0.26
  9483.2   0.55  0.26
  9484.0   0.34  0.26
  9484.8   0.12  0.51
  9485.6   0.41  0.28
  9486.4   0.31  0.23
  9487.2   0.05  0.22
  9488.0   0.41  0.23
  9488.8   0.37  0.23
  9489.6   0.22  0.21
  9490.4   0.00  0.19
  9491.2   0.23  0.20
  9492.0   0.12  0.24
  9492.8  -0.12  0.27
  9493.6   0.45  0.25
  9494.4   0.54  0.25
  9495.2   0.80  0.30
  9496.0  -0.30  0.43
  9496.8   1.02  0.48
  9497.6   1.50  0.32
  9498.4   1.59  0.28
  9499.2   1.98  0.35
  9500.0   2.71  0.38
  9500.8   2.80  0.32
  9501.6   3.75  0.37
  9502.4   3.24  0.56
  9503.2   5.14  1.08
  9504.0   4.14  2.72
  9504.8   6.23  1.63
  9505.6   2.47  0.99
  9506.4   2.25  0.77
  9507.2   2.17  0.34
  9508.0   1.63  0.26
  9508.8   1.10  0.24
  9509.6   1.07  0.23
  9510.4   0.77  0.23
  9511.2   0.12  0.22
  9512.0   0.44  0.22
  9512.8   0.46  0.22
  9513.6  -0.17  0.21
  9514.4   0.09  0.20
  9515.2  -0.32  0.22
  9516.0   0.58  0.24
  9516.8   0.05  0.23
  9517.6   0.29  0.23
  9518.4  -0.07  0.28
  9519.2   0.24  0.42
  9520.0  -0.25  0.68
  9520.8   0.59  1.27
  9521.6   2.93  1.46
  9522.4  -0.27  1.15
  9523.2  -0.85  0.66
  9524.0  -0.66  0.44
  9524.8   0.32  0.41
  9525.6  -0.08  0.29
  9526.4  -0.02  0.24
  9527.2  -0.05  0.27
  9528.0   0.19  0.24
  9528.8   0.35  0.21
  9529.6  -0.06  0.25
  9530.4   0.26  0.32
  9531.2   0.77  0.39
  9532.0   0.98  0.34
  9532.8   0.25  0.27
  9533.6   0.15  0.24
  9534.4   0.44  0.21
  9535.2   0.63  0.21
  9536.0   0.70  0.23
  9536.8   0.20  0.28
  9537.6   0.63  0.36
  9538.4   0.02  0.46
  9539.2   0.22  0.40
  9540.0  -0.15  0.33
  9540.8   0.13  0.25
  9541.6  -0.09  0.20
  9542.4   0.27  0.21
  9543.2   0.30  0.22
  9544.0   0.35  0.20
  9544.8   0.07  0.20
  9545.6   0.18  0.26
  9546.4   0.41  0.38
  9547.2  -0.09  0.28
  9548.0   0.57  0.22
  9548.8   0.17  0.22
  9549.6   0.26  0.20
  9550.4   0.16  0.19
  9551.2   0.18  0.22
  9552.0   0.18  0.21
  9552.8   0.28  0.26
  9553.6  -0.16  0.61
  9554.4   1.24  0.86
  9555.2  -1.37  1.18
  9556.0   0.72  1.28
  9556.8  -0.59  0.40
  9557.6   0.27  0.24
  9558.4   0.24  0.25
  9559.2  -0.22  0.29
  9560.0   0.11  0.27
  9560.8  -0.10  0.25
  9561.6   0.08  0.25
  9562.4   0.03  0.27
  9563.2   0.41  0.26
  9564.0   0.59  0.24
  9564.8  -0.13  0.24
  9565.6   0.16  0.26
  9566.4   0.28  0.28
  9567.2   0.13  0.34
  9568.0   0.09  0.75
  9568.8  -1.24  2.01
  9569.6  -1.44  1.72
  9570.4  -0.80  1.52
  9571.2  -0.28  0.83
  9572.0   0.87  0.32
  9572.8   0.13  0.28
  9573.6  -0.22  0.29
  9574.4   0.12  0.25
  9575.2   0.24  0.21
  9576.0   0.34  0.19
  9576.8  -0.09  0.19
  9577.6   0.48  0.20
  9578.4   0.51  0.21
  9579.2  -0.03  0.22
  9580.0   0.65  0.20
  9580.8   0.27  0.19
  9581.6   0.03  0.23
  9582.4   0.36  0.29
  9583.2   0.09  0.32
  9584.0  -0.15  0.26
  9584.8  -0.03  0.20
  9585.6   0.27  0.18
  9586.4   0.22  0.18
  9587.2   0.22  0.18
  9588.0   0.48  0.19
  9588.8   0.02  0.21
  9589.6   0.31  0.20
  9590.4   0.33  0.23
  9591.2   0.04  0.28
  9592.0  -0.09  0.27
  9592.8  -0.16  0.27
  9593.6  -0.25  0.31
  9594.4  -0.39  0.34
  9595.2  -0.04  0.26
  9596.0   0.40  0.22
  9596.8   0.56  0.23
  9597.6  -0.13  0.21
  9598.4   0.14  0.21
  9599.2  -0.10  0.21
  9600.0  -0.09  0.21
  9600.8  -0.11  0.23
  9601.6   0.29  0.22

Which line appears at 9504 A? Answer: H-beta 4861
